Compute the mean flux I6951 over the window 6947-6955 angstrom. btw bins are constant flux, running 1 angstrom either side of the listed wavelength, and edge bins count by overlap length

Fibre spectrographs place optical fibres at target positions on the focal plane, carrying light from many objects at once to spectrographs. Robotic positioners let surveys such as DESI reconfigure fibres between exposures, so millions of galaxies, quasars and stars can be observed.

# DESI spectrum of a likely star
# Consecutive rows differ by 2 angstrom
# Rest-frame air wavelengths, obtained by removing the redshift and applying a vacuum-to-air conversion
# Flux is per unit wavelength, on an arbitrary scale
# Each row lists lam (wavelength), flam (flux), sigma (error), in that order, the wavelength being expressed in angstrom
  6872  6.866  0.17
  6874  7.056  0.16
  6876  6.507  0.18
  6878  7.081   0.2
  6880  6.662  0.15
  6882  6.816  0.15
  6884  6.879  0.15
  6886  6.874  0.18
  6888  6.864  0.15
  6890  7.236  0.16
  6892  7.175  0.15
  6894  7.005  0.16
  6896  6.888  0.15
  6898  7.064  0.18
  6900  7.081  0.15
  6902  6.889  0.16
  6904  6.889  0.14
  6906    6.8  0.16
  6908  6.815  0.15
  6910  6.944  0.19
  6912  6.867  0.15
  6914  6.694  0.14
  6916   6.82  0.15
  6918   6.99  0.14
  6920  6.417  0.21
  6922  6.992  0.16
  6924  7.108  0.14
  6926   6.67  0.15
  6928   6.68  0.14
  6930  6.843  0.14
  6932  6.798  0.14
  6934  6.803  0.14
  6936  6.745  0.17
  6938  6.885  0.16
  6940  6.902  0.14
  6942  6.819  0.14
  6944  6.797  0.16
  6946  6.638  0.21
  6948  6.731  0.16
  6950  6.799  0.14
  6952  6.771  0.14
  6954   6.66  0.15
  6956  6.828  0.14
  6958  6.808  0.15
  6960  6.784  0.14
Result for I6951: 6.74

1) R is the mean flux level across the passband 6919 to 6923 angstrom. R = 6.7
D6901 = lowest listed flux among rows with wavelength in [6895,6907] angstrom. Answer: 6.8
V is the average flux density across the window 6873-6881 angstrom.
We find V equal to 6.83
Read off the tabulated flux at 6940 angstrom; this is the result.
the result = 6.902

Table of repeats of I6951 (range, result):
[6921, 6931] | 6.86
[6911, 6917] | 6.79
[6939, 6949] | 6.78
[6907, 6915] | 6.83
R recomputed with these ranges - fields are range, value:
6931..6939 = 6.81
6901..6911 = 6.87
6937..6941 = 6.89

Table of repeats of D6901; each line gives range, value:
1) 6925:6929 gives 6.67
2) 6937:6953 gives 6.638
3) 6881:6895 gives 6.816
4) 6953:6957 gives 6.66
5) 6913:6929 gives 6.417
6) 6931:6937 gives 6.745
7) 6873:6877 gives 6.507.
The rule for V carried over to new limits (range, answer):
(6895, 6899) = 6.98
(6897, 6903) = 7.01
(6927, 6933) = 6.77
